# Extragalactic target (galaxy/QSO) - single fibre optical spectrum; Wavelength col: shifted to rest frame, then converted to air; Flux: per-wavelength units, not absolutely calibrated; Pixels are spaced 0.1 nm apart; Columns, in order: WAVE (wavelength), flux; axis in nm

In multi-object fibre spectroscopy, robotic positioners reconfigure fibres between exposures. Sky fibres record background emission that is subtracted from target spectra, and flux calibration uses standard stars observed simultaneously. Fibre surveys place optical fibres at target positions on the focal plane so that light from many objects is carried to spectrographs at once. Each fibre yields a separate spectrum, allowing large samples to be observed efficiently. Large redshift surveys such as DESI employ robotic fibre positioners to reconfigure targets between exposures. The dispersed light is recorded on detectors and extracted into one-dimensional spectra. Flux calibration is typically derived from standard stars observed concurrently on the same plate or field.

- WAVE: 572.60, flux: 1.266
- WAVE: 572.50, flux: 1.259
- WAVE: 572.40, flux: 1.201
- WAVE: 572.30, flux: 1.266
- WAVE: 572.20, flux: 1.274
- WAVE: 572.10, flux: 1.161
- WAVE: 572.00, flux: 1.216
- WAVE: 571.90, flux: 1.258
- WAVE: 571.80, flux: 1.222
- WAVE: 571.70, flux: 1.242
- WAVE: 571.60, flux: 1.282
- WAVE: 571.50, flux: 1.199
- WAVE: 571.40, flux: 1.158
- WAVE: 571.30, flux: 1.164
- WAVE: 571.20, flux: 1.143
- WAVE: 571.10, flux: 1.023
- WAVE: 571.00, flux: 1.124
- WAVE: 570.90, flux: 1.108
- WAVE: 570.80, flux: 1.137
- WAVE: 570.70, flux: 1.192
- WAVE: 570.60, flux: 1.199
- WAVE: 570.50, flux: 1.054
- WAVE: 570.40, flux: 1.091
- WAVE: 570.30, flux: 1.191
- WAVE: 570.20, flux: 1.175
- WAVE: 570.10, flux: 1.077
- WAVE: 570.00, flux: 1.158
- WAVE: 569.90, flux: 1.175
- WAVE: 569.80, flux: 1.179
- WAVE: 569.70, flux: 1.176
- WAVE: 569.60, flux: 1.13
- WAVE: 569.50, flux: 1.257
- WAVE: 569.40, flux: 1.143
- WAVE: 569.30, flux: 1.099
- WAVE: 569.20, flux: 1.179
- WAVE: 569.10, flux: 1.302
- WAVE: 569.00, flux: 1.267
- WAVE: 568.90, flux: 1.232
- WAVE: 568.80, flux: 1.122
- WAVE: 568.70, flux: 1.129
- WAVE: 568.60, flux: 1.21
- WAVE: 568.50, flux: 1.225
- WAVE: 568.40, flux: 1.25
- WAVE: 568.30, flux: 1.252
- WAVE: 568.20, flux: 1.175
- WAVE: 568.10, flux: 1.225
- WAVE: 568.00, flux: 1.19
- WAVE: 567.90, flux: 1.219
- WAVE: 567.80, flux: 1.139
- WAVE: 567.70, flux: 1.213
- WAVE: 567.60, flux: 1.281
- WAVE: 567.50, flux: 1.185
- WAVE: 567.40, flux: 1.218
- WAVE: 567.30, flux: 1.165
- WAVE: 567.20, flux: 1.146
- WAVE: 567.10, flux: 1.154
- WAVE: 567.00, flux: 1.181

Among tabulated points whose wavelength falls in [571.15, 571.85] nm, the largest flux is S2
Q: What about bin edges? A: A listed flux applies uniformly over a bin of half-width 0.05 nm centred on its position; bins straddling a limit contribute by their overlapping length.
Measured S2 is 1.282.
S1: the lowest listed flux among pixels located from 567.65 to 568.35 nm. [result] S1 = 1.139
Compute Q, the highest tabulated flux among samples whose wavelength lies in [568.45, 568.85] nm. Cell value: 1.225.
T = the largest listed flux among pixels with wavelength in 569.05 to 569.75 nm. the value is 1.302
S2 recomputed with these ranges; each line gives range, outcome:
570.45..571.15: 1.199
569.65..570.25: 1.179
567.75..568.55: 1.252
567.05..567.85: 1.281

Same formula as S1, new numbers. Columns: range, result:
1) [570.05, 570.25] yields 1.077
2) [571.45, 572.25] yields 1.161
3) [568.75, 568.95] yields 1.122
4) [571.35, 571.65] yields 1.158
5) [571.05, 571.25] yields 1.023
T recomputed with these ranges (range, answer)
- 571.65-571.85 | 1.242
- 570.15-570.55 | 1.191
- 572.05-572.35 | 1.274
